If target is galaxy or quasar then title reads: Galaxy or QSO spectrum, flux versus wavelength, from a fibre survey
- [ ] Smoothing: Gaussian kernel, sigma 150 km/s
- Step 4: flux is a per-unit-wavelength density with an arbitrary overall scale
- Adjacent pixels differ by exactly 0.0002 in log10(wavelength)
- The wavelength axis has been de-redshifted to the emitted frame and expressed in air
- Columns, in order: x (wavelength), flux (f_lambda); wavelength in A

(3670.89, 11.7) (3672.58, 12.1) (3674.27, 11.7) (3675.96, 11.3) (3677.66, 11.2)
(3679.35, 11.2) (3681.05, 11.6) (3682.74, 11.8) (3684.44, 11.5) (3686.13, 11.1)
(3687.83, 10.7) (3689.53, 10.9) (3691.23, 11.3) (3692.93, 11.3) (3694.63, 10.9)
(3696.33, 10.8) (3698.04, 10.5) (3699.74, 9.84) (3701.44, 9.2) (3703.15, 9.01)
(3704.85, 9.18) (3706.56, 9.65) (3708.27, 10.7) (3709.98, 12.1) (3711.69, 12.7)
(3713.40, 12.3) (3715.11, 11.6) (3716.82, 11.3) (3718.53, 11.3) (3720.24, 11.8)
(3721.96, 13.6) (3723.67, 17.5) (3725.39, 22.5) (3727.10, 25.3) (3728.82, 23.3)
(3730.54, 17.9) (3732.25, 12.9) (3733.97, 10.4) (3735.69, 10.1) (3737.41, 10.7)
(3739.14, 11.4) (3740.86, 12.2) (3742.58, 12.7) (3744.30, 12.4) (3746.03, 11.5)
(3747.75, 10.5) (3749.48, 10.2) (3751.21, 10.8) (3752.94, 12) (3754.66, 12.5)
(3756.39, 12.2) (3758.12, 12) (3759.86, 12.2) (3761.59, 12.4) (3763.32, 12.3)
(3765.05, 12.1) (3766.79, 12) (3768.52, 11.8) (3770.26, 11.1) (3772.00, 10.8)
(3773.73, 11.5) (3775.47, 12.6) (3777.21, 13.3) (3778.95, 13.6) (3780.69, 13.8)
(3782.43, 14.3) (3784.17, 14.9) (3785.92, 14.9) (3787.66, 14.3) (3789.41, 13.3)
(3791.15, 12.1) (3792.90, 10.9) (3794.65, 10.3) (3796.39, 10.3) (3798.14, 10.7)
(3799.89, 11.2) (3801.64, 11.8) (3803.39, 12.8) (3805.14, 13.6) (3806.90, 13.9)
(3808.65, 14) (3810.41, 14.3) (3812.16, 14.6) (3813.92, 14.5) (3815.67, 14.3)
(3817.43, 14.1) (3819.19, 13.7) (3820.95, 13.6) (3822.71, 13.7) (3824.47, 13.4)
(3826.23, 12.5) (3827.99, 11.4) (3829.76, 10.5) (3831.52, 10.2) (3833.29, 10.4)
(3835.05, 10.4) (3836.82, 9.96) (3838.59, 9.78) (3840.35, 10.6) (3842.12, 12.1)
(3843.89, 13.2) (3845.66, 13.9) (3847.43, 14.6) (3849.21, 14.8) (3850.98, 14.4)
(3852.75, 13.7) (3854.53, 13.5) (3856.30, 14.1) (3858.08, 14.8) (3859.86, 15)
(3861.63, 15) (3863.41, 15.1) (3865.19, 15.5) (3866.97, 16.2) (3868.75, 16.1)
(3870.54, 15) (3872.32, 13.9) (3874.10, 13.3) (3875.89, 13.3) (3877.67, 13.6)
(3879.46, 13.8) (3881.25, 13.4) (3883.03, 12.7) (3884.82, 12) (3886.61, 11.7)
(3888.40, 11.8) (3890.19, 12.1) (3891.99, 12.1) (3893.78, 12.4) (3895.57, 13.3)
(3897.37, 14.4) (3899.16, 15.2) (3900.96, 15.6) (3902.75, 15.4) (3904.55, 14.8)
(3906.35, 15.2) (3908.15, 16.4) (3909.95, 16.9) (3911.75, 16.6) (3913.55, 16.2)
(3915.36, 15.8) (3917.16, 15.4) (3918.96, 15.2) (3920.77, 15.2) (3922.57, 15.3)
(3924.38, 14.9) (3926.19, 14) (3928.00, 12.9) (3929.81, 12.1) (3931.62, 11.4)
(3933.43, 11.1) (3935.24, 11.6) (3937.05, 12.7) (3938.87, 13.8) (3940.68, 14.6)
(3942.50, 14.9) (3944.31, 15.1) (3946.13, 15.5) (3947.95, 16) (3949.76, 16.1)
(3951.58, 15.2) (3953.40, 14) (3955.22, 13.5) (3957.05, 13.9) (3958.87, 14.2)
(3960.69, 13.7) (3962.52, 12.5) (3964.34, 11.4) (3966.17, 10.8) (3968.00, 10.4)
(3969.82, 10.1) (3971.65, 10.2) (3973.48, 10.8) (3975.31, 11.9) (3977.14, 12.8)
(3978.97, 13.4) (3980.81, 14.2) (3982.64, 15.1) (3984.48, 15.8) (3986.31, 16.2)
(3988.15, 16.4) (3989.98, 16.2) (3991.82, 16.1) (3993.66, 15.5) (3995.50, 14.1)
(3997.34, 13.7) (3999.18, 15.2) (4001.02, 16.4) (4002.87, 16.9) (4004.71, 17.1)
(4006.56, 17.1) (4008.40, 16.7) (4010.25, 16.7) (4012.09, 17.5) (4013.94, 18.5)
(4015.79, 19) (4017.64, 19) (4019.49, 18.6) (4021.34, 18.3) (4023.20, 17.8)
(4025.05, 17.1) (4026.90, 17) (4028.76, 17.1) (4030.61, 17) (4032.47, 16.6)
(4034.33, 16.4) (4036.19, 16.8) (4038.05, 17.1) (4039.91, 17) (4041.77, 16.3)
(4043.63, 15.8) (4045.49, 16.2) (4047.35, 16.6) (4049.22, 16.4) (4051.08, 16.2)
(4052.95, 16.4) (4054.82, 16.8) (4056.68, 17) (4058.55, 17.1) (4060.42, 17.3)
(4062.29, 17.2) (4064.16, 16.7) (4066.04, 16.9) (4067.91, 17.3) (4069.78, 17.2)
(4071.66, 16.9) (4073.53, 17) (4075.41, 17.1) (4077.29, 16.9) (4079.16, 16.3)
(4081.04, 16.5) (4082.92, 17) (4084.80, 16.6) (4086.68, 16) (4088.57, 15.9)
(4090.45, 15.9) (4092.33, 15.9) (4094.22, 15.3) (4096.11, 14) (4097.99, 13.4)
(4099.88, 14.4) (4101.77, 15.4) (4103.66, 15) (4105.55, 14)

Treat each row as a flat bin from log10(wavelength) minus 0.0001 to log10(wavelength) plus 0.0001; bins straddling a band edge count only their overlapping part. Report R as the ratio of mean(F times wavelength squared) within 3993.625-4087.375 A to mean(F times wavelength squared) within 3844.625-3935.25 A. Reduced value 1.28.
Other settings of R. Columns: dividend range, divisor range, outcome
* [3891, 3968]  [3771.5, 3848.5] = 1.19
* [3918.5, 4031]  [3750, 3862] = 1.27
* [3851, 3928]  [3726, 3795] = 1.19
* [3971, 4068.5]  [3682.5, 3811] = 1.50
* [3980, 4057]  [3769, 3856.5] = 1.45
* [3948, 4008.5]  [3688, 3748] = 1.29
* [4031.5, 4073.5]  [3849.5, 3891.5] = 1.32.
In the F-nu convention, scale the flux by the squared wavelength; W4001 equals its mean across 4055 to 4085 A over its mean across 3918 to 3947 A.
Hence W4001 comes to 1.32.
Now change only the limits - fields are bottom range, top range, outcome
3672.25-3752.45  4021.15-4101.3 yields 1.61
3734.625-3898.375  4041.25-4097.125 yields 1.47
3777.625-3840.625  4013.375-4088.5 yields 1.53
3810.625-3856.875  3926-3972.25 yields 1.09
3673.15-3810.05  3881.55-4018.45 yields 1.30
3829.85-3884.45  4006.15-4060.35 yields 1.40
